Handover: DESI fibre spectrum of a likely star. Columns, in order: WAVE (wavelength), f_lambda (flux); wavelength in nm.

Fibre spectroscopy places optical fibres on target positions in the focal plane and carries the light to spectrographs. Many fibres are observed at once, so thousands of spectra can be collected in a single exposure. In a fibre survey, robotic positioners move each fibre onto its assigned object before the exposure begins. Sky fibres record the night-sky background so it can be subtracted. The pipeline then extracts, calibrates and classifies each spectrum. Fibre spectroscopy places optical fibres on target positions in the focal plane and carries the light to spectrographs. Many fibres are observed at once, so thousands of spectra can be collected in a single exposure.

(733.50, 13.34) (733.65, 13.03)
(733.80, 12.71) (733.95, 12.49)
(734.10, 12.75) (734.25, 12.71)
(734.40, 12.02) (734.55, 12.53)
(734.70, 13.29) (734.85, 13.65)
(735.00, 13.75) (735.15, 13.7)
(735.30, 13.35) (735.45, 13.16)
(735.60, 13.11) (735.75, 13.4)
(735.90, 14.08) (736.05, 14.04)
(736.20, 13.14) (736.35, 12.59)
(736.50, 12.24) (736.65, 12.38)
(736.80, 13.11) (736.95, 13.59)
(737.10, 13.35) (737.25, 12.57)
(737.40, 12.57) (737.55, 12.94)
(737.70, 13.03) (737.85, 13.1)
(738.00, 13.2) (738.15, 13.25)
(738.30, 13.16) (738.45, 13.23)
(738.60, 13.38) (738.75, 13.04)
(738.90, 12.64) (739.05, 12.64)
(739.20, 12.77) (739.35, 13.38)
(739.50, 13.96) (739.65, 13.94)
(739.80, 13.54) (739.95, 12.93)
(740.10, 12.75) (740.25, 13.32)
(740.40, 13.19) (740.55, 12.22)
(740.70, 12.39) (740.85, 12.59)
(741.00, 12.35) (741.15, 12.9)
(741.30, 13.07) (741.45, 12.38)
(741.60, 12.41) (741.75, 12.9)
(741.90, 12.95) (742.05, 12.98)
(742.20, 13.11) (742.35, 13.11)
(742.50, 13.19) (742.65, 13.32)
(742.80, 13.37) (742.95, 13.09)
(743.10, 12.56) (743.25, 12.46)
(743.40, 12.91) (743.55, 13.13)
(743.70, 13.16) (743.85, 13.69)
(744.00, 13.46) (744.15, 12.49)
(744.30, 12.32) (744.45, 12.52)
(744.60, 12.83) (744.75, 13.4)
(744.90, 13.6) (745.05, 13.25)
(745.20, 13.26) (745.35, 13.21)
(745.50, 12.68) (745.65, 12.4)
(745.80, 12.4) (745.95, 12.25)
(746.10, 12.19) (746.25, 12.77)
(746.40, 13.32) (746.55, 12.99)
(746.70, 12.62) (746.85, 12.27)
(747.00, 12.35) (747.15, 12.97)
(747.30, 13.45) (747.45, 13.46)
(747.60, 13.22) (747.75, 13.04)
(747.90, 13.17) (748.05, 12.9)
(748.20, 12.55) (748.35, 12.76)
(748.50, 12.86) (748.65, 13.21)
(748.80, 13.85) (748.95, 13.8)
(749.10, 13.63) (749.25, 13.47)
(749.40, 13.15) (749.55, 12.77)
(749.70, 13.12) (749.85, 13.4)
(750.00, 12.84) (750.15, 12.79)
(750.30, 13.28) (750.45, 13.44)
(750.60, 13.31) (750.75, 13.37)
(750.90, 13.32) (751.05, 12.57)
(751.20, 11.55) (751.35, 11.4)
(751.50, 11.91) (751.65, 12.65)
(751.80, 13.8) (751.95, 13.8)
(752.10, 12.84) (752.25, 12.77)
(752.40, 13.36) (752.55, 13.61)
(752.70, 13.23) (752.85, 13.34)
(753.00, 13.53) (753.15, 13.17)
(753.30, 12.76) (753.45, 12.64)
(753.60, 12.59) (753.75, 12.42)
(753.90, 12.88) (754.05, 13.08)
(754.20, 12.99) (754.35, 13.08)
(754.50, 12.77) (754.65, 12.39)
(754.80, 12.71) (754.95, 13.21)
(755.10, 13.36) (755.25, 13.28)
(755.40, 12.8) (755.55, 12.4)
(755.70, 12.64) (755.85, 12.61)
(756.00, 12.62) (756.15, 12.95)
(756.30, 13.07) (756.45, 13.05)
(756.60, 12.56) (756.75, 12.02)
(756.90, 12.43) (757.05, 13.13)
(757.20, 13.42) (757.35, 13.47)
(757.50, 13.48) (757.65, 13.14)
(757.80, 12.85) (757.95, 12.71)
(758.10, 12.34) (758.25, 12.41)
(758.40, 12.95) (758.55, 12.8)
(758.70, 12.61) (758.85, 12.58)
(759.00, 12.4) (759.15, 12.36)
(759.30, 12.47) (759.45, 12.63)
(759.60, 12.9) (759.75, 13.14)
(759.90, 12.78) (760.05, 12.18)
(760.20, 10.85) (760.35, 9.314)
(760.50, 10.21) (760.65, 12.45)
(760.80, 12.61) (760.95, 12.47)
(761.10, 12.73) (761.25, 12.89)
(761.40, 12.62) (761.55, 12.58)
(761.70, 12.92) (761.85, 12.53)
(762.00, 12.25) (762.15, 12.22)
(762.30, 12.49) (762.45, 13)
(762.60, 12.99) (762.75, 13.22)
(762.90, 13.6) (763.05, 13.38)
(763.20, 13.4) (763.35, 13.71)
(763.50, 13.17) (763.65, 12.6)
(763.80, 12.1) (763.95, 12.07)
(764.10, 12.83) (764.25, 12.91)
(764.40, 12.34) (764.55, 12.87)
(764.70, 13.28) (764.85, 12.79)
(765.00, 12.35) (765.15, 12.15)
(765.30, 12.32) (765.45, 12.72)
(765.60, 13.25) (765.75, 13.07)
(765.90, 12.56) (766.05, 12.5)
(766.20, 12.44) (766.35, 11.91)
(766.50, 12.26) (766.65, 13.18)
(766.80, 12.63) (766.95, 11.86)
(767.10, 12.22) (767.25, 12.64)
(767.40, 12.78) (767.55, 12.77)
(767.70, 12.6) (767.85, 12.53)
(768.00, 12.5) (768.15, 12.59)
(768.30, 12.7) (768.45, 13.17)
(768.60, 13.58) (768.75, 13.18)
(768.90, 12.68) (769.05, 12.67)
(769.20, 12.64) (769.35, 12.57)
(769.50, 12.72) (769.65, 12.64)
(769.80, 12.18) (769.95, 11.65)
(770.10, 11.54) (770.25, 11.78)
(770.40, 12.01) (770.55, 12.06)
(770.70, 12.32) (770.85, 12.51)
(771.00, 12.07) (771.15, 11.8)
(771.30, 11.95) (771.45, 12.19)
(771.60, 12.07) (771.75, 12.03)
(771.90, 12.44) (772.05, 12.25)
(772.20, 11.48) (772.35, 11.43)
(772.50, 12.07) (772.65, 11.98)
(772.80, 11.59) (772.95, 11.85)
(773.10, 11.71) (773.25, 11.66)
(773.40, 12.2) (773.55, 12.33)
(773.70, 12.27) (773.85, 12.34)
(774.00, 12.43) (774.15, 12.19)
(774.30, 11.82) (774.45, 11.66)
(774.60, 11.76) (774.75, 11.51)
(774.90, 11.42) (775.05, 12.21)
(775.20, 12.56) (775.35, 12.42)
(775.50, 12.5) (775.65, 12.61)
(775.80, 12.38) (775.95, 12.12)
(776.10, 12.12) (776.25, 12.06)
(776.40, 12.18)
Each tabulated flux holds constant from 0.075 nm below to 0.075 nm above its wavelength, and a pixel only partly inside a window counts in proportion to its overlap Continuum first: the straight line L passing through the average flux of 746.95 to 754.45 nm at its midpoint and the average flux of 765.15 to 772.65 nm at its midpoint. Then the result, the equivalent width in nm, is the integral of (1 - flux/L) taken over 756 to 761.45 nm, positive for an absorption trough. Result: 0.096 nm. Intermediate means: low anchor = 13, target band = 12.5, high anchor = 12.4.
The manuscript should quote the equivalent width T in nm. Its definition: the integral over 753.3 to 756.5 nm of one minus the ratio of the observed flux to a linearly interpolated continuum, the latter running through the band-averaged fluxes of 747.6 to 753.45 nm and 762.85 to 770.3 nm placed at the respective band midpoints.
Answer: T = 0.03 nm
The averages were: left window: 13.1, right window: 12.7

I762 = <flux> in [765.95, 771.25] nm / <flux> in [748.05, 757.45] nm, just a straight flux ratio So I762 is 0.96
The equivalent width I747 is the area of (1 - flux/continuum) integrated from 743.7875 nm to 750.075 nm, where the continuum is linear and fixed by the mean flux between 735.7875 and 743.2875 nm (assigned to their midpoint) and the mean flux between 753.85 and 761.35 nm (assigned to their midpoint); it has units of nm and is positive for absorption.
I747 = -0.070 nm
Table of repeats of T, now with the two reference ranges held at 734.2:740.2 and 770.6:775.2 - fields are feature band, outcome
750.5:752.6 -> -0.03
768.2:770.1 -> -0.08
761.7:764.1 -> -0.10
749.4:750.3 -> -0.02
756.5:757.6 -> -0.04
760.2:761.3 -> 0.06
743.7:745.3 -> -0.02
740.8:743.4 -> 0.02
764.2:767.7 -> -0.11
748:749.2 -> -0.04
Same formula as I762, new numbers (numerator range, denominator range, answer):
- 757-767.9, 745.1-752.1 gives 0.97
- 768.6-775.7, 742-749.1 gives 0.94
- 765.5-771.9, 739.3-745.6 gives 0.96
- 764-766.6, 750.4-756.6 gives 0.98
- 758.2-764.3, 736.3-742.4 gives 0.97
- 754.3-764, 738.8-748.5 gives 0.98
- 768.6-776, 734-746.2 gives 0.93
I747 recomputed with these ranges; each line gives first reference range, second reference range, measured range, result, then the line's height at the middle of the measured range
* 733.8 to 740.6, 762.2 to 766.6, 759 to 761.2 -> 0.12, 12.8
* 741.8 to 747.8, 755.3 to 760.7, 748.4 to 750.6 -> -0.08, 12.8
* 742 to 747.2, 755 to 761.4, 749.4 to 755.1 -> -0.10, 12.7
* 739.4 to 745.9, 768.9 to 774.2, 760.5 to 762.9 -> -0.04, 12.4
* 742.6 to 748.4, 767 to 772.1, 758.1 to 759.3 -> 0.01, 12.6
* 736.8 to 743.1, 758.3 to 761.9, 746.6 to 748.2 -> -0.02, 12.8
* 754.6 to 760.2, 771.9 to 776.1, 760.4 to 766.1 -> -0.08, 12.5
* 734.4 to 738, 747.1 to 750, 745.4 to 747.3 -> 0.08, 13.2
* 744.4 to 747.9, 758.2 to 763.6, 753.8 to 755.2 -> -0.03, 12.7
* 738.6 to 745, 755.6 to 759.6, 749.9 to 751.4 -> 0.00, 12.9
